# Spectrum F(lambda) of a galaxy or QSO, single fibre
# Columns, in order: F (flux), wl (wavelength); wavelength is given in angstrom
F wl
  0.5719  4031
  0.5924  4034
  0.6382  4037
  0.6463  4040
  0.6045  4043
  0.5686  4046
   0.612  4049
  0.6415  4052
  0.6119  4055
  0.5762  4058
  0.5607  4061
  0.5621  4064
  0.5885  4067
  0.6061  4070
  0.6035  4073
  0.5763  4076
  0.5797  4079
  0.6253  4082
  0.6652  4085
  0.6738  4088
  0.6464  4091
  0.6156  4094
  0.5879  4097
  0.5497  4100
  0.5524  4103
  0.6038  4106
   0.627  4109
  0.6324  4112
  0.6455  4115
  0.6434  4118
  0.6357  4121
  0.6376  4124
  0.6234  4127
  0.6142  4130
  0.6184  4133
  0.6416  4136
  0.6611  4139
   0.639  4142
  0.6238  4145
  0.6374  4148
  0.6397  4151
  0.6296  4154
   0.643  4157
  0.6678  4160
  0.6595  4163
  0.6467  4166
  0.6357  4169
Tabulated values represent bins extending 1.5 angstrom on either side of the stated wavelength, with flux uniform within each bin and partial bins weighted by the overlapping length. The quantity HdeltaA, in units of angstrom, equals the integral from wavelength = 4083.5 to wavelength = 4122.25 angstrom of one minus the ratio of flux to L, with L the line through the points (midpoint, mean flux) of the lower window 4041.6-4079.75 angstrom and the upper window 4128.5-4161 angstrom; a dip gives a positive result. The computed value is -0.4 angstrom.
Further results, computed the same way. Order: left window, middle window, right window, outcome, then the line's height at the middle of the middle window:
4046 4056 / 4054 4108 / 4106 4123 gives 2.1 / 0.624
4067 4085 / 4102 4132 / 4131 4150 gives 0.1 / 0.624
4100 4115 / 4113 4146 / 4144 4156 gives -0.9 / 0.619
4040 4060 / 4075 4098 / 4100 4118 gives -0.6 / 0.608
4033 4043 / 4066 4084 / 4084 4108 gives 0.5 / 0.616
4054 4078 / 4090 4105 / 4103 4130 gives 0.5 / 0.61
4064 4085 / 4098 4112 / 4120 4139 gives 0.6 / 0.617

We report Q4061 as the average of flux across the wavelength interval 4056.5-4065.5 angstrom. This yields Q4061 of 0.566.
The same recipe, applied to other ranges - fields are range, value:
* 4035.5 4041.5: 0.642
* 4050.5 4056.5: 0.627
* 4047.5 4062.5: 0.6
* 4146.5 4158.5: 0.637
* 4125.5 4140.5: 0.632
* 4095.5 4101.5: 0.569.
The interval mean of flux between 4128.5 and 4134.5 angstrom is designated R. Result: 0.616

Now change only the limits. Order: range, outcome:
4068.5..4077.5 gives 0.595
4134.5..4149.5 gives 0.641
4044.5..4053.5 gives 0.607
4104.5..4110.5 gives 0.615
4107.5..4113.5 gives 0.63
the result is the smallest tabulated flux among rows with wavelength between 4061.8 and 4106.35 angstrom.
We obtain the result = 0.5497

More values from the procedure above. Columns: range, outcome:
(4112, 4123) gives 0.6324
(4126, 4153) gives 0.6142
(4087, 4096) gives 0.6156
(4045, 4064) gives 0.5607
